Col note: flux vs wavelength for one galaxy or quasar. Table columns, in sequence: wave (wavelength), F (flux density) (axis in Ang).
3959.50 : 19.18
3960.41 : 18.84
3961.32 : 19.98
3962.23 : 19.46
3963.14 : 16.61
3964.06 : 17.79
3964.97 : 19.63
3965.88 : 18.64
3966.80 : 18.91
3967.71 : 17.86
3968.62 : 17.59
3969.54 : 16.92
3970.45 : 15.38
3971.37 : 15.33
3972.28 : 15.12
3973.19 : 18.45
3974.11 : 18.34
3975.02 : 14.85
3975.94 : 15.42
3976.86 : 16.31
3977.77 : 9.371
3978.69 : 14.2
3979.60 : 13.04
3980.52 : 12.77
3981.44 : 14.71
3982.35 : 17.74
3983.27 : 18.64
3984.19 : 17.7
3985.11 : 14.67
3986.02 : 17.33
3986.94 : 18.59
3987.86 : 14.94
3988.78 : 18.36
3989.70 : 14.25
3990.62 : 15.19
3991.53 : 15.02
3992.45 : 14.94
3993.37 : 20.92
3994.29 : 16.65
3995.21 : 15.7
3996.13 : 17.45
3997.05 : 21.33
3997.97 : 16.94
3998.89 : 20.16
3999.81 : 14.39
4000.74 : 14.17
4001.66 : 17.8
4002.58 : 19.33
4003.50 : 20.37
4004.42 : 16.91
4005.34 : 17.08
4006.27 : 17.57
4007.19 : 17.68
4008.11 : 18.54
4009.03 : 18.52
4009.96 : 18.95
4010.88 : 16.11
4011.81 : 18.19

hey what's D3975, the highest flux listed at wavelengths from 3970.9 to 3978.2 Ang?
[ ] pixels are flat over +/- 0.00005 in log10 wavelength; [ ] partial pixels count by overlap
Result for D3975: 18.45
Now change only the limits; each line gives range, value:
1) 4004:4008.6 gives 18.54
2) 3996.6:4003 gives 21.33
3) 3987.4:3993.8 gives 20.92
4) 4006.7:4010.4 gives 18.95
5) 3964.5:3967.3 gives 19.63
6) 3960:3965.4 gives 19.98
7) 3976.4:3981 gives 16.31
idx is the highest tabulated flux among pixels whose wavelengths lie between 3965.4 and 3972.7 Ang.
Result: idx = 18.91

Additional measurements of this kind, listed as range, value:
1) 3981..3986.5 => 18.64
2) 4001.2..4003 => 19.33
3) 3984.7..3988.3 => 18.59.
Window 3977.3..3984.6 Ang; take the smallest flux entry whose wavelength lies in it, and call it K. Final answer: 9.371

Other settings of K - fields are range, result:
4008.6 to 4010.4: 18.52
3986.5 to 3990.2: 14.25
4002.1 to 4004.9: 16.91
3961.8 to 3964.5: 16.61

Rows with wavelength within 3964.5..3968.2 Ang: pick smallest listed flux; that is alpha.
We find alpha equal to 17.86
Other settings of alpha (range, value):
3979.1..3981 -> 12.77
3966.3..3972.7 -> 15.12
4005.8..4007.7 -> 17.57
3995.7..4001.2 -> 14.17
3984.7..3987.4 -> 14.67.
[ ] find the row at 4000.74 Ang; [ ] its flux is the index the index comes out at 14.17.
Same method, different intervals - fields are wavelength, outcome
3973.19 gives 18.45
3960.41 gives 18.84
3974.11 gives 18.34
